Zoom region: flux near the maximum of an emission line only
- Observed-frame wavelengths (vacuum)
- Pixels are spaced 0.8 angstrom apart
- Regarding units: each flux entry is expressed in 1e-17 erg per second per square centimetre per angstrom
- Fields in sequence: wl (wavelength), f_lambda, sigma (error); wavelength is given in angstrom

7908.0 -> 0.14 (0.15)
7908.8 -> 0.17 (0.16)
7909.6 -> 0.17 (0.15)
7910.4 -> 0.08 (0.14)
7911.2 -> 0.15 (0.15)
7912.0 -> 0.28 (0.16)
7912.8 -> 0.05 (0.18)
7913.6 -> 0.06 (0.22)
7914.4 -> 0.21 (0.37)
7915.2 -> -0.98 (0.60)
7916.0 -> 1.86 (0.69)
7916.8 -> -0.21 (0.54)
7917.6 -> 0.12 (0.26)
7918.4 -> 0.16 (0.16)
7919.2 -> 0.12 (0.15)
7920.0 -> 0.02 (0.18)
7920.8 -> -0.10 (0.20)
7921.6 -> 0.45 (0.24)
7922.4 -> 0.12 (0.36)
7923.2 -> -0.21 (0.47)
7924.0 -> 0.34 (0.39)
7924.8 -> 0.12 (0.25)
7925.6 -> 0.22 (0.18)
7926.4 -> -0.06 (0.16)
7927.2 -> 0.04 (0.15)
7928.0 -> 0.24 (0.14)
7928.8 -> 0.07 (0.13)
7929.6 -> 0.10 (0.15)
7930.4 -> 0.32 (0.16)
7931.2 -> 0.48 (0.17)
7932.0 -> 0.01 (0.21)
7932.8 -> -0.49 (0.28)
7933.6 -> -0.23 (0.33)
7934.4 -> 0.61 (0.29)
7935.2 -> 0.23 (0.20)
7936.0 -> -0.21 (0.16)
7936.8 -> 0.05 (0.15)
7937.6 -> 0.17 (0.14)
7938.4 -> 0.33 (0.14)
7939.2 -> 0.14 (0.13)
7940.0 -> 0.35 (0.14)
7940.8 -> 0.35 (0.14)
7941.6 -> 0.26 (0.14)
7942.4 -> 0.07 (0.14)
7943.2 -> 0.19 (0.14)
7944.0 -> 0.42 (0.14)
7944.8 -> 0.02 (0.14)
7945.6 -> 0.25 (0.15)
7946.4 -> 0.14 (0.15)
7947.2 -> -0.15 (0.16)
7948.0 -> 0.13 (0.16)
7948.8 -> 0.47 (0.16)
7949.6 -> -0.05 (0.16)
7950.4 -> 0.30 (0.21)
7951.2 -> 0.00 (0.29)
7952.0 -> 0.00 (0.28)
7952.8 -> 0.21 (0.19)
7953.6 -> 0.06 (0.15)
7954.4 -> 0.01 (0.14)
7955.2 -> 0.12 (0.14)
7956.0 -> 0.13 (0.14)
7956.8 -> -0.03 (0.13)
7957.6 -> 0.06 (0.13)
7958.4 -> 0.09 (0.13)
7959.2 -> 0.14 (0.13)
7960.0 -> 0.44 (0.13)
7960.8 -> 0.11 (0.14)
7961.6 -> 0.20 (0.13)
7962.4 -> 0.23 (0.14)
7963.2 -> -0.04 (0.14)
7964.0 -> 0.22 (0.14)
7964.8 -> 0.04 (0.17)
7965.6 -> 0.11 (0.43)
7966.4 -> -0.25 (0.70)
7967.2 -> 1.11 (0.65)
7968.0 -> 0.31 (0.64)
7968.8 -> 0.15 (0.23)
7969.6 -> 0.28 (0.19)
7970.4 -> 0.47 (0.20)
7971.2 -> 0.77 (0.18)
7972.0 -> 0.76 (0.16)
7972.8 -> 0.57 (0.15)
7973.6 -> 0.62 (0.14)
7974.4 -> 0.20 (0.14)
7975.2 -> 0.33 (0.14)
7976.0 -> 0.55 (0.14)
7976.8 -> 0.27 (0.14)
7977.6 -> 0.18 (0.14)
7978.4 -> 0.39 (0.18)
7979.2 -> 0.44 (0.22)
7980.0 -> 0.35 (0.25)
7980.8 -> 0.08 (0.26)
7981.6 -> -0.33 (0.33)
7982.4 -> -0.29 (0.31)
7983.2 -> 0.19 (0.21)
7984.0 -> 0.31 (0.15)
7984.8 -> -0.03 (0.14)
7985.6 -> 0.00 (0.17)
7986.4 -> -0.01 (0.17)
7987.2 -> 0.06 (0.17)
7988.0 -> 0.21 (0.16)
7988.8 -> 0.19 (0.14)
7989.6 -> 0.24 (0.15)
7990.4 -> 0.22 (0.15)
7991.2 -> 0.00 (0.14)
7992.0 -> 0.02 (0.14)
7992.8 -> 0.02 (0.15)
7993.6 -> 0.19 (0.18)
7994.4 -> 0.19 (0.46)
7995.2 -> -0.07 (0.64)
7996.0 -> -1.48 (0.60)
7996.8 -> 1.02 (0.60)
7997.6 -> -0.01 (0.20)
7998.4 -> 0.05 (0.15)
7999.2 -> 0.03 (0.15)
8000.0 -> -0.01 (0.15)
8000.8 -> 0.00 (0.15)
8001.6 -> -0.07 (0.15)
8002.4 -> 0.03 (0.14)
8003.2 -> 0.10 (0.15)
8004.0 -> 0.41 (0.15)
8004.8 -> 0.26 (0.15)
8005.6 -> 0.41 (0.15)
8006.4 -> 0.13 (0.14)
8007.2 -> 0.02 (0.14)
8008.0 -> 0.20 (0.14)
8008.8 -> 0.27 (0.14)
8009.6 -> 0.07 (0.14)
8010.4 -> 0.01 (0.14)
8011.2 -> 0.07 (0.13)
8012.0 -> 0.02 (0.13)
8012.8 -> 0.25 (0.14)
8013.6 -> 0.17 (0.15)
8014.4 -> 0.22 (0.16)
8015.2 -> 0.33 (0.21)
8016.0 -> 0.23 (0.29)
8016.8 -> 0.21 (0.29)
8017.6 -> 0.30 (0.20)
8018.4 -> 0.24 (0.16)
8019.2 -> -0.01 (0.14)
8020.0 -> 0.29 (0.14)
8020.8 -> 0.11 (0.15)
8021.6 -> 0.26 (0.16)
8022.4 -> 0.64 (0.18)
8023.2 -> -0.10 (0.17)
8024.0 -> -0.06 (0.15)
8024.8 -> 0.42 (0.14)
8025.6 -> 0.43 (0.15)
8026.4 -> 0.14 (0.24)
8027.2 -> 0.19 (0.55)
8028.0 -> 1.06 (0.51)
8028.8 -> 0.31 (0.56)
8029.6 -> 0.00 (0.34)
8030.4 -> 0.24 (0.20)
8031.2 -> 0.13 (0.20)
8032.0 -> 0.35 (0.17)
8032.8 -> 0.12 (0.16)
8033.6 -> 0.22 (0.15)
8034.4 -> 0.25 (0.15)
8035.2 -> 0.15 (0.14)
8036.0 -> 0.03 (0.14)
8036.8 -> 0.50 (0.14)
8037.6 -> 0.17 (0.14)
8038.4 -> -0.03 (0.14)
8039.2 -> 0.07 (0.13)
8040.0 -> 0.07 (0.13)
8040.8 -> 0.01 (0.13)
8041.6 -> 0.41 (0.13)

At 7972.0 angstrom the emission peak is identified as H-gamma 4340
